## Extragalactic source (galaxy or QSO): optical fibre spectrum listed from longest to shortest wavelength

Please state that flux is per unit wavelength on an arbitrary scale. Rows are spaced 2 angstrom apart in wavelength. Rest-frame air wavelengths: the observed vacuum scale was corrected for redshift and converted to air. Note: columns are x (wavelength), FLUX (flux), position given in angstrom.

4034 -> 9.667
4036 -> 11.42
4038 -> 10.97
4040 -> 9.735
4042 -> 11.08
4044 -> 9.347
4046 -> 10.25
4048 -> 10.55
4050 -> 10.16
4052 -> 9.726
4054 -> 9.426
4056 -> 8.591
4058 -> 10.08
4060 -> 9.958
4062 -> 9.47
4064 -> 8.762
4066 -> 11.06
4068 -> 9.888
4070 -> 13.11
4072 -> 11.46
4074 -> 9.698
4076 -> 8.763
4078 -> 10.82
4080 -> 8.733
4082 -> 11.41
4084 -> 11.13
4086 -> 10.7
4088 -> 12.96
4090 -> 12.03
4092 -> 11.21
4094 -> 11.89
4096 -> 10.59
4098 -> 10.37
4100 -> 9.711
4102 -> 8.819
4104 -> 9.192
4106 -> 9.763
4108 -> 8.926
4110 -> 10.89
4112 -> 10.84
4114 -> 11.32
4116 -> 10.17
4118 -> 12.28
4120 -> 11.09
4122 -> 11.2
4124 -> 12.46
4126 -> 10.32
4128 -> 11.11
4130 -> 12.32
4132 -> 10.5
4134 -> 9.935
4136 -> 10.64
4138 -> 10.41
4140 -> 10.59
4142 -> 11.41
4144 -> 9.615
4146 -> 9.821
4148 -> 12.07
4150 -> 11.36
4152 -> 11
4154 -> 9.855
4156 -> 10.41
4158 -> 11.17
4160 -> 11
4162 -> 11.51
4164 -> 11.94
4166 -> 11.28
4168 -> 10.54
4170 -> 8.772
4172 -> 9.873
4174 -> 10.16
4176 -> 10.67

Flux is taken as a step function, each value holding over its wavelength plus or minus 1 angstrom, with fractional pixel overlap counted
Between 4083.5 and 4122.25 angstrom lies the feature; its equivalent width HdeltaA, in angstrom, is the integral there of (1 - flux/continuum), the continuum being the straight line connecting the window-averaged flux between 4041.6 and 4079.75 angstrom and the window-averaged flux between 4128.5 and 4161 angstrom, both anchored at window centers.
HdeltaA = -1.21 angstrom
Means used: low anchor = 10.1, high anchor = 10.8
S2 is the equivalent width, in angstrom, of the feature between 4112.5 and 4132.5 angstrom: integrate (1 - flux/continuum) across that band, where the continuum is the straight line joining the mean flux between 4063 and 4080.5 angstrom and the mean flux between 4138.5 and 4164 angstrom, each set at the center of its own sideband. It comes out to -1.2 angstrom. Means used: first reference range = 10.3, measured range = 11.3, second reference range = 10.9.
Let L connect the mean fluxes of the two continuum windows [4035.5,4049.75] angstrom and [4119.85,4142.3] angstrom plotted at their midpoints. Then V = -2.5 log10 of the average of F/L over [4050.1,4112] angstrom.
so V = 0.04 mag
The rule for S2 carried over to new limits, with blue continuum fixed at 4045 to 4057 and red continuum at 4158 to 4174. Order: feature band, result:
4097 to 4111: 0.7 angstrom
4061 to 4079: -0.7 angstrom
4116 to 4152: -1.9 angstrom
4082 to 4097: -2.1 angstrom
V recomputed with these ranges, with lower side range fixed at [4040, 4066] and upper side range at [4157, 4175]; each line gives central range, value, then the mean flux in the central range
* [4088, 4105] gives -0.05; 10.6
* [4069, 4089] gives -0.09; 10.9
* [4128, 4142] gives -0.04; 10.8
